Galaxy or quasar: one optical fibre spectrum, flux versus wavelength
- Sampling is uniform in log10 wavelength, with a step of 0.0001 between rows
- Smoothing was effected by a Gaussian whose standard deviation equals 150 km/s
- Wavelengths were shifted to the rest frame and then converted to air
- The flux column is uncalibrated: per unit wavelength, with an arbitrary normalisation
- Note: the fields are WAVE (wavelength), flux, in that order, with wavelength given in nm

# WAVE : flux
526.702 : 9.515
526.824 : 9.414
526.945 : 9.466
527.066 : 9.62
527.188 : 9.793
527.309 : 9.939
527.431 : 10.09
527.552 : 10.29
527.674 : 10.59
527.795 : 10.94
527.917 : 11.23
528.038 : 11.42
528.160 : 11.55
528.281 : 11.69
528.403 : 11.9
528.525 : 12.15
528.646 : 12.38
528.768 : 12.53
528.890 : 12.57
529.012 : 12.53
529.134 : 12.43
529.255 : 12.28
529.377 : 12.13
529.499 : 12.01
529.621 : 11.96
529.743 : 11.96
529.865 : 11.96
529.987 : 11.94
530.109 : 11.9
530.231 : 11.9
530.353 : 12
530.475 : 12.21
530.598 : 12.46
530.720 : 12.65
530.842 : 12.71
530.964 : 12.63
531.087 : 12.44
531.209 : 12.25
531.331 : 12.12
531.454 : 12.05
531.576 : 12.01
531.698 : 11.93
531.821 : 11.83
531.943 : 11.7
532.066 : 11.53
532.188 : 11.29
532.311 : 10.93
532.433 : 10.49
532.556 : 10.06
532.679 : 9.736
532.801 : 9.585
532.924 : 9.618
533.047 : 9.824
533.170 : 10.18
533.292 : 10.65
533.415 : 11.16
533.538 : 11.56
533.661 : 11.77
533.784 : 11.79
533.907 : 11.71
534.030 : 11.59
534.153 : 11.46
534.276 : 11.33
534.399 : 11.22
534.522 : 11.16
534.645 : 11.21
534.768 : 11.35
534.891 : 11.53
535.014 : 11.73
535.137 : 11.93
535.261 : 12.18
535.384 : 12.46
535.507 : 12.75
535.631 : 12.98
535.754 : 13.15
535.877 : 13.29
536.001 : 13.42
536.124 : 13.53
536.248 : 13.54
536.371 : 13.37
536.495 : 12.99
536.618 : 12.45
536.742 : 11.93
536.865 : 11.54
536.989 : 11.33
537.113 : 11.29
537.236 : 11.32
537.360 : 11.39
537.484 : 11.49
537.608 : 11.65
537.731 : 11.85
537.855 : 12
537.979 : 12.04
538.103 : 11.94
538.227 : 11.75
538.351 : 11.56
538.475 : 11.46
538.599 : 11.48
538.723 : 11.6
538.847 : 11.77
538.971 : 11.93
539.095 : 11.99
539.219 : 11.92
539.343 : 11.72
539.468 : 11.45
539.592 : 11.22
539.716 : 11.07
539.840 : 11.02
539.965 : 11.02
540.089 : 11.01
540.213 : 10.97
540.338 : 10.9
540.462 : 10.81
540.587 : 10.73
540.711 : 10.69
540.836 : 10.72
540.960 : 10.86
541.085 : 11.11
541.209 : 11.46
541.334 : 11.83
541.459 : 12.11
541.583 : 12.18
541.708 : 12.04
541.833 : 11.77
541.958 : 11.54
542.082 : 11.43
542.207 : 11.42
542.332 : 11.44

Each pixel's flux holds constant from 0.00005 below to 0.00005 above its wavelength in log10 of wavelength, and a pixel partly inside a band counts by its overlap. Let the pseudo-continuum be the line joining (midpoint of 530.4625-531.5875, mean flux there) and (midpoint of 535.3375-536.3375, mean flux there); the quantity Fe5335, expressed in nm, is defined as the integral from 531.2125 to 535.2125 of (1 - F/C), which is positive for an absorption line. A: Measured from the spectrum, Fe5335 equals 0.477 nm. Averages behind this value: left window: 12.4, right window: 13.2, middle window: 11.2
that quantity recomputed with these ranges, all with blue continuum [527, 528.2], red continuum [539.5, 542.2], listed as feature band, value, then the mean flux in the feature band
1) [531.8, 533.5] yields 0.033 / 10.6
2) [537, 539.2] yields -0.111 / 11.7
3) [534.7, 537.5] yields -0.334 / 12.3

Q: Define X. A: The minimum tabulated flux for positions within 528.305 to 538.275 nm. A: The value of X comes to 9.585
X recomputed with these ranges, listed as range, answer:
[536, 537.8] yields 11.29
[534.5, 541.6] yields 10.69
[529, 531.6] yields 11.9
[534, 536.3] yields 11.16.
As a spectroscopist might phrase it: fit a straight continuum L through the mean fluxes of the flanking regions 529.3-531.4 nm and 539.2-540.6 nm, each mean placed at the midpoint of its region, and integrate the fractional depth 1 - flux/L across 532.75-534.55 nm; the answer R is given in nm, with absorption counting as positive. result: 0.13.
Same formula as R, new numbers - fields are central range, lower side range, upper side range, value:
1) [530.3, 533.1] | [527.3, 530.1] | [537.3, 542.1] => 0.04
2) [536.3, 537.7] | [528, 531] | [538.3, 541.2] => -0.05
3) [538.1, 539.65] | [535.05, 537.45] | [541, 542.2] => 0.05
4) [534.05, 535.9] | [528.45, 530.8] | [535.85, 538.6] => 0.03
